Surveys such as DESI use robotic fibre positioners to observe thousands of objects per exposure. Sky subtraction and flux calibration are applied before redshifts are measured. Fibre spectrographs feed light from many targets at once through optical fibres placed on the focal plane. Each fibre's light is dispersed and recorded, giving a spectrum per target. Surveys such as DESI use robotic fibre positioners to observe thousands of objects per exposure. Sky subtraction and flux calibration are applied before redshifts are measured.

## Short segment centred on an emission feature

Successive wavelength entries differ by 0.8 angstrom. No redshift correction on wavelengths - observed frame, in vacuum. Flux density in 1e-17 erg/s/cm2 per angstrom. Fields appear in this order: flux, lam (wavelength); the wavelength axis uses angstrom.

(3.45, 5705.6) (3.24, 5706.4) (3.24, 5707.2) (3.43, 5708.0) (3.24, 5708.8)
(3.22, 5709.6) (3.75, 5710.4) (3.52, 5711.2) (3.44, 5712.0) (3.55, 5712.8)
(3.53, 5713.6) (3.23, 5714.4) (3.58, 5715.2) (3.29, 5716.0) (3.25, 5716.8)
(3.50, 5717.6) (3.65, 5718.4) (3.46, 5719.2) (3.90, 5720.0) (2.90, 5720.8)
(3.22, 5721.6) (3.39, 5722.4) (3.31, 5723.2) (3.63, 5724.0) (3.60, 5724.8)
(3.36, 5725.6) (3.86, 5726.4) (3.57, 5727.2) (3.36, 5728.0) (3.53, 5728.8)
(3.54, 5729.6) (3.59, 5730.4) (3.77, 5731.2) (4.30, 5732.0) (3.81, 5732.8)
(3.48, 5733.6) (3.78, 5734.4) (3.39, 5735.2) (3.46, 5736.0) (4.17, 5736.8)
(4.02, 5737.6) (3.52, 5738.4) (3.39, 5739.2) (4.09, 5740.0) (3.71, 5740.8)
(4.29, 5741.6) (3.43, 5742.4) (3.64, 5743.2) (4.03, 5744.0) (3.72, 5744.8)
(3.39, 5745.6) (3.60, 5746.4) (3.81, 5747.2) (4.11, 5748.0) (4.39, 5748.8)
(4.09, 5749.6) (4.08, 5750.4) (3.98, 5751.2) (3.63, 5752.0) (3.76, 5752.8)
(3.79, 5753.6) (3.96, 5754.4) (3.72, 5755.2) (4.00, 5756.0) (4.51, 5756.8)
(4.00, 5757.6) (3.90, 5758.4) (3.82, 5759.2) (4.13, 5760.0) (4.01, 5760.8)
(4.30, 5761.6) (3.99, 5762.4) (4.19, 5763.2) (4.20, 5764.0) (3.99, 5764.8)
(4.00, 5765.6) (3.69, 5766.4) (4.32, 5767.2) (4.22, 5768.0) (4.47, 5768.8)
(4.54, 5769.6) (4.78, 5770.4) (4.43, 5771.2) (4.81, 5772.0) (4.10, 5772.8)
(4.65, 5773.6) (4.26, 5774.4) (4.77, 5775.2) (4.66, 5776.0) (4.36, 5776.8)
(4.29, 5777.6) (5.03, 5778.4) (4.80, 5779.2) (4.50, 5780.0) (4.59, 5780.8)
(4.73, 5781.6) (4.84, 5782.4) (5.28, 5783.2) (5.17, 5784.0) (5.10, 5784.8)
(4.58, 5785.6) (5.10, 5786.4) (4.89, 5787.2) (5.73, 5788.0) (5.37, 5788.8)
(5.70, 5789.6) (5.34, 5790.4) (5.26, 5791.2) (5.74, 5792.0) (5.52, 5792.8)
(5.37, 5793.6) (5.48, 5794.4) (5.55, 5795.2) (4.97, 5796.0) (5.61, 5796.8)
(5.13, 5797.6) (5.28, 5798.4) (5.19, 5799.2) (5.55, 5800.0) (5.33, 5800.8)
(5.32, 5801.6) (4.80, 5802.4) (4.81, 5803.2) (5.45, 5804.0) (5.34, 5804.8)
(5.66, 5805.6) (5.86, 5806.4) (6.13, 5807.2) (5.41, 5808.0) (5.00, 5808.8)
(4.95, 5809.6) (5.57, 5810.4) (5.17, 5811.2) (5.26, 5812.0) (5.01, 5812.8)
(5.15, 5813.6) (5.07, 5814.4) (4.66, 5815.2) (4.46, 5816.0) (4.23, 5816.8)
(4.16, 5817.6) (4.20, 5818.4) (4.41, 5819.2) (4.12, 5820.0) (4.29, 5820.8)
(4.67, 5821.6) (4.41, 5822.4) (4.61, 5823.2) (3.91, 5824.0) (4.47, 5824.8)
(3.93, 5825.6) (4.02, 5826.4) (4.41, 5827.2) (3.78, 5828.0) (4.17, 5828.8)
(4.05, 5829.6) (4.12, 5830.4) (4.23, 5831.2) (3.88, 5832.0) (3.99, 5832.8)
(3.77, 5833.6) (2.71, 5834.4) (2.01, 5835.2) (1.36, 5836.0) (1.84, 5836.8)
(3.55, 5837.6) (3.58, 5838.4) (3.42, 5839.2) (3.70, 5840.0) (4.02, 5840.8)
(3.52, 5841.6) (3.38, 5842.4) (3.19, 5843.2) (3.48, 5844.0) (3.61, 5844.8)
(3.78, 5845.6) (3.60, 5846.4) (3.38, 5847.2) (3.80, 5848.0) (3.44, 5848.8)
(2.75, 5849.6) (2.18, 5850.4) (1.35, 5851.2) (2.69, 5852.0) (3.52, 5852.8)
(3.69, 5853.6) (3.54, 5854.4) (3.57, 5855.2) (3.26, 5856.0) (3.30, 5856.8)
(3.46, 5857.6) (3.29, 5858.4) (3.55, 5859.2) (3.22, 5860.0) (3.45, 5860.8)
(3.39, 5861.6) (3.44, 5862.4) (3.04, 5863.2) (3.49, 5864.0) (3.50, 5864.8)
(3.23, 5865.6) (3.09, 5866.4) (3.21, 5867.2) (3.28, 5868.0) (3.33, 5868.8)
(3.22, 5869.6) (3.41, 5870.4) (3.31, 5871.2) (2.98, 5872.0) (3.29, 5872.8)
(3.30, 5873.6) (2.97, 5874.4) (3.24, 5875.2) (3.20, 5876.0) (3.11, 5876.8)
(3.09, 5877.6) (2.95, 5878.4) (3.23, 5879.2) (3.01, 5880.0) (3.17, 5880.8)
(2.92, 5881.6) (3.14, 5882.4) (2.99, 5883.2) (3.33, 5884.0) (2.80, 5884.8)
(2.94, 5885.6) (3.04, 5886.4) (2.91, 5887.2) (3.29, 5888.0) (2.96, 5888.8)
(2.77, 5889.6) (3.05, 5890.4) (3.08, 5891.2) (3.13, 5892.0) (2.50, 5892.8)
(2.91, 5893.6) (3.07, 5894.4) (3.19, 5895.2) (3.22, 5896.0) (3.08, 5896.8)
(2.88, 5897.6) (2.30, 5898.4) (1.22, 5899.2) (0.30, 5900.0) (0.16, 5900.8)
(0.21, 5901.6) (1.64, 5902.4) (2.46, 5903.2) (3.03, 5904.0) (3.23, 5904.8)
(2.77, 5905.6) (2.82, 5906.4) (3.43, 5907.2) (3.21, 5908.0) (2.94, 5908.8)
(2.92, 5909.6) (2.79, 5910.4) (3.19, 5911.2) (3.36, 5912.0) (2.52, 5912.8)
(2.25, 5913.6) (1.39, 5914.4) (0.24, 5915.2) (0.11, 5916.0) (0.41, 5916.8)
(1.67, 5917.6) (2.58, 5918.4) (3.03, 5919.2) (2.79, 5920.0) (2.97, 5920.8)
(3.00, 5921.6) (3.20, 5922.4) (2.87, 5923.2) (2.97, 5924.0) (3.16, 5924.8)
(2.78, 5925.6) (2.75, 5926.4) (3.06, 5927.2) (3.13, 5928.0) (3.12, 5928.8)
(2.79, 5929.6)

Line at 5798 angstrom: C III]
